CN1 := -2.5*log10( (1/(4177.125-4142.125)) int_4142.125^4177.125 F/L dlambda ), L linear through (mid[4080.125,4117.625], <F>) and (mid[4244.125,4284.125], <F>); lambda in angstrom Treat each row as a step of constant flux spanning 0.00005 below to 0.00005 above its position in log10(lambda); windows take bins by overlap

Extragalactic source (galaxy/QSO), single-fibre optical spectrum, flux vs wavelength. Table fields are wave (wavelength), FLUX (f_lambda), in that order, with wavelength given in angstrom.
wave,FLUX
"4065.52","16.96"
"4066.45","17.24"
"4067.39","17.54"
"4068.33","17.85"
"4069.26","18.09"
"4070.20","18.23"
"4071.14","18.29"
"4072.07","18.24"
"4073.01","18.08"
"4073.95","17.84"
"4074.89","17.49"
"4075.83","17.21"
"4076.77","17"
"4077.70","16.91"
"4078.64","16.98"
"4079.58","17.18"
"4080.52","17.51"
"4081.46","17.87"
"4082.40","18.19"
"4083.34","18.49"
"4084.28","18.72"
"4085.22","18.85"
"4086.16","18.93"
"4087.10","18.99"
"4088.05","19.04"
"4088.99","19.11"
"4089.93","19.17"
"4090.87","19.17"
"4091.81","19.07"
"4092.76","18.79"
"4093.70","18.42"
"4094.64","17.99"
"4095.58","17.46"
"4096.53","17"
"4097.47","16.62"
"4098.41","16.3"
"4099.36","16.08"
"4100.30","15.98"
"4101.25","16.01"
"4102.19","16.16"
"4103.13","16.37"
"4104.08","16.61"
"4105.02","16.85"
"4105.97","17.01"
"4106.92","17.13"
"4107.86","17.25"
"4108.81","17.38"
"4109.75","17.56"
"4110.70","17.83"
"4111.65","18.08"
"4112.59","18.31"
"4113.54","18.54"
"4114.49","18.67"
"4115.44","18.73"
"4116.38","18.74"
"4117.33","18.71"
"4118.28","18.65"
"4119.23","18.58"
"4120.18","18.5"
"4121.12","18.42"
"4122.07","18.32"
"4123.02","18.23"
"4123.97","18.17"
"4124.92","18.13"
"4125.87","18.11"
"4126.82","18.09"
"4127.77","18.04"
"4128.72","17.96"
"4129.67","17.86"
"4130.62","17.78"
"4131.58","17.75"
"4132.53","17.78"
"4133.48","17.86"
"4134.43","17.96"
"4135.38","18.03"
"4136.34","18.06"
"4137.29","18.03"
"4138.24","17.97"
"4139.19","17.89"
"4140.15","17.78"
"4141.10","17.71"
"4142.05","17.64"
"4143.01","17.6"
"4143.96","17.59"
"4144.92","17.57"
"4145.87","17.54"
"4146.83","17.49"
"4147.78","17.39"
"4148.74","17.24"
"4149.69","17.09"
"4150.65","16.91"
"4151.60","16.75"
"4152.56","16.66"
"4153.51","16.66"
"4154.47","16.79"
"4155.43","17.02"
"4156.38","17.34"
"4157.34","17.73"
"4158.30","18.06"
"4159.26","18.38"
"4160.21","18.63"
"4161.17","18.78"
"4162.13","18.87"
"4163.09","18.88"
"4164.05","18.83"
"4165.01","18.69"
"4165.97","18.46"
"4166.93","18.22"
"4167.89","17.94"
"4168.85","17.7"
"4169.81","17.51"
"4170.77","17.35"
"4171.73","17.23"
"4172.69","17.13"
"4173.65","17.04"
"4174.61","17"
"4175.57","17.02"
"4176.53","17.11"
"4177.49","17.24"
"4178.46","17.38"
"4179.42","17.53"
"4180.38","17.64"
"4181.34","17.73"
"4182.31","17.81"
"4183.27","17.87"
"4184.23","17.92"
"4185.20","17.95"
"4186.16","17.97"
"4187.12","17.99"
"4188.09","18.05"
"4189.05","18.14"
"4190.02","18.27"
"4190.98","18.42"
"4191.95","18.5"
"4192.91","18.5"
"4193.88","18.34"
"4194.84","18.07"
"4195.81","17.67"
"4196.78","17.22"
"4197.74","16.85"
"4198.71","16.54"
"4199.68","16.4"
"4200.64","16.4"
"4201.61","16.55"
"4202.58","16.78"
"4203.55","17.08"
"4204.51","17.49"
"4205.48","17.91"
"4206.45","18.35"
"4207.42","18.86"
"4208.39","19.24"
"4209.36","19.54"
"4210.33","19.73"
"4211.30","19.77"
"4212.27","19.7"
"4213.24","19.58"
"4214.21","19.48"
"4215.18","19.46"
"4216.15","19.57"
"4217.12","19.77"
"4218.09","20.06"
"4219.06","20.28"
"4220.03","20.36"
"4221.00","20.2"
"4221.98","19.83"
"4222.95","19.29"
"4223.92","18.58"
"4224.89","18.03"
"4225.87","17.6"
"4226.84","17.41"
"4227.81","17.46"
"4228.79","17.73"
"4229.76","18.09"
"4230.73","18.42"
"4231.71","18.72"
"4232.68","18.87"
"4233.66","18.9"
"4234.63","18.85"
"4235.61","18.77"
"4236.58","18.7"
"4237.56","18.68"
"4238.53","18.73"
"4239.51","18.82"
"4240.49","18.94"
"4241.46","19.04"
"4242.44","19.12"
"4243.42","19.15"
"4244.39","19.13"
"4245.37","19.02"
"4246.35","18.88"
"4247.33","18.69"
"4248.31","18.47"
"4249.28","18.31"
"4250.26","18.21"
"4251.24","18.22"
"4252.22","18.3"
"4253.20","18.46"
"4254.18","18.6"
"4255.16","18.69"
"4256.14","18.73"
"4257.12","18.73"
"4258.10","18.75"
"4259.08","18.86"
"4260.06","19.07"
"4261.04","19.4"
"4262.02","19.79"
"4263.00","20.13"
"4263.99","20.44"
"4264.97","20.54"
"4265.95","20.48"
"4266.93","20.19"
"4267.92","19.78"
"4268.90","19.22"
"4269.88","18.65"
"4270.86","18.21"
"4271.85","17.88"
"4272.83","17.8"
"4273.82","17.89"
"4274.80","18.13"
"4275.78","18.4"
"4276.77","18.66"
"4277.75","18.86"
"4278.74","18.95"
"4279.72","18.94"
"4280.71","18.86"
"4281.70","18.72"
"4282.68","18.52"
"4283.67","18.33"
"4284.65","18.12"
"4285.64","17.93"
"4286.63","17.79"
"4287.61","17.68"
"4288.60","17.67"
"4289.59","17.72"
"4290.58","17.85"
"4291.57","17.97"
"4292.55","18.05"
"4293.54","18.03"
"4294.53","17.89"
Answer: 0.04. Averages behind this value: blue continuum 17.8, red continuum 18.9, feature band 17.6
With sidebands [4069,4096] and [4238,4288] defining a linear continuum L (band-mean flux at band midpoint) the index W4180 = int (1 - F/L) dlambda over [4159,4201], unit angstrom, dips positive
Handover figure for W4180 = 1.6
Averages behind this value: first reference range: 18.2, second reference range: 18.8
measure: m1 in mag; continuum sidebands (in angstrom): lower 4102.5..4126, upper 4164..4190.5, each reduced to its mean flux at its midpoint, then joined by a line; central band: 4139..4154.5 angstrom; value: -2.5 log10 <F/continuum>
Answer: 0.03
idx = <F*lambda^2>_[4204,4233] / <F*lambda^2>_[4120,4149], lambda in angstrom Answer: 1.1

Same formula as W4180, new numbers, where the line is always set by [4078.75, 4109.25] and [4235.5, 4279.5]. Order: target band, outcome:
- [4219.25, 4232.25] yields 0.0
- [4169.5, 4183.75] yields 0.7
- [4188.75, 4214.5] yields 0.5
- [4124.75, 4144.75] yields 0.1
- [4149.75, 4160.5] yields 0.5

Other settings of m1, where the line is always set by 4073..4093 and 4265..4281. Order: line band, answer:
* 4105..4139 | 0.017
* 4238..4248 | -0.011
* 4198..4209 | 0.072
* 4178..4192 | 0.037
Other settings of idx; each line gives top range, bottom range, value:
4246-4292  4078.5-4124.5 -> 1.13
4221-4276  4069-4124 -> 1.13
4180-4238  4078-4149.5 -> 1.08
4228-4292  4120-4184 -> 1.11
